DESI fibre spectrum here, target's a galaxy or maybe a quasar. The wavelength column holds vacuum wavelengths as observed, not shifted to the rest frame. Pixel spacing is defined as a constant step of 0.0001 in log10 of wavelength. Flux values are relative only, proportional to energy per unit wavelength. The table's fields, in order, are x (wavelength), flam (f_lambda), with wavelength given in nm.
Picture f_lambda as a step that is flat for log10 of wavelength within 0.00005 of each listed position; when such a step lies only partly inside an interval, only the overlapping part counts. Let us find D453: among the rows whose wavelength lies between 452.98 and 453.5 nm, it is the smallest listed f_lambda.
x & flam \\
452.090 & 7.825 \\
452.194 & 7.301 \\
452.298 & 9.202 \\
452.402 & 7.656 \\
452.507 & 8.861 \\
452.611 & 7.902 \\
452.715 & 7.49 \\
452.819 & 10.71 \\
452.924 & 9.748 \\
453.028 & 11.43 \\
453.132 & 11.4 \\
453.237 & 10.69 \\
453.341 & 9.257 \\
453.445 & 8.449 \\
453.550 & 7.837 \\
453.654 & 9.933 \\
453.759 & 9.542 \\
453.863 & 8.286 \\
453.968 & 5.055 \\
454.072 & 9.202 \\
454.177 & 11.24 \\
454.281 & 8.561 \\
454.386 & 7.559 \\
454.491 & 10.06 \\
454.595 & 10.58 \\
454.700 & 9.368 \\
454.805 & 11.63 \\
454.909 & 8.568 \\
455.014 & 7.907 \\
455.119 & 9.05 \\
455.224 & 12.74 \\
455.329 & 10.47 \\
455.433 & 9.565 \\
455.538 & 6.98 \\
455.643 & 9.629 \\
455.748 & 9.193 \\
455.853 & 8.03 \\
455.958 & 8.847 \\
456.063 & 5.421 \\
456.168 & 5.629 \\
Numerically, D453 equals 8.449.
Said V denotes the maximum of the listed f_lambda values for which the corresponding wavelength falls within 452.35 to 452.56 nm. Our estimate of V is 8.861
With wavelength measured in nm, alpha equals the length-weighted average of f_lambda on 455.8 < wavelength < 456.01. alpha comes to 8.44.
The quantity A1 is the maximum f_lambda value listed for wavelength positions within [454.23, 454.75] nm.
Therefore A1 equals 10.58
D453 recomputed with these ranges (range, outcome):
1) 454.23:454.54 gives 7.559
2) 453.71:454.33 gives 5.055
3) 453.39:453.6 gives 7.837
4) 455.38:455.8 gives 6.98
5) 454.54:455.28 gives 7.907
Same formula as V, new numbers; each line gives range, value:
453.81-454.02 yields 8.286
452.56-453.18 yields 11.43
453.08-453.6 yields 11.4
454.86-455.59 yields 12.74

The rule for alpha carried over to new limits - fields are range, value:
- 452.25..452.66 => 8.39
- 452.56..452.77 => 7.76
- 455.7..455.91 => 8.6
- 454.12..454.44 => 9.11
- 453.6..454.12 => 8.4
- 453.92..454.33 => 8.56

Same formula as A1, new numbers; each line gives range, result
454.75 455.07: 11.63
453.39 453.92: 9.933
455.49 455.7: 9.629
